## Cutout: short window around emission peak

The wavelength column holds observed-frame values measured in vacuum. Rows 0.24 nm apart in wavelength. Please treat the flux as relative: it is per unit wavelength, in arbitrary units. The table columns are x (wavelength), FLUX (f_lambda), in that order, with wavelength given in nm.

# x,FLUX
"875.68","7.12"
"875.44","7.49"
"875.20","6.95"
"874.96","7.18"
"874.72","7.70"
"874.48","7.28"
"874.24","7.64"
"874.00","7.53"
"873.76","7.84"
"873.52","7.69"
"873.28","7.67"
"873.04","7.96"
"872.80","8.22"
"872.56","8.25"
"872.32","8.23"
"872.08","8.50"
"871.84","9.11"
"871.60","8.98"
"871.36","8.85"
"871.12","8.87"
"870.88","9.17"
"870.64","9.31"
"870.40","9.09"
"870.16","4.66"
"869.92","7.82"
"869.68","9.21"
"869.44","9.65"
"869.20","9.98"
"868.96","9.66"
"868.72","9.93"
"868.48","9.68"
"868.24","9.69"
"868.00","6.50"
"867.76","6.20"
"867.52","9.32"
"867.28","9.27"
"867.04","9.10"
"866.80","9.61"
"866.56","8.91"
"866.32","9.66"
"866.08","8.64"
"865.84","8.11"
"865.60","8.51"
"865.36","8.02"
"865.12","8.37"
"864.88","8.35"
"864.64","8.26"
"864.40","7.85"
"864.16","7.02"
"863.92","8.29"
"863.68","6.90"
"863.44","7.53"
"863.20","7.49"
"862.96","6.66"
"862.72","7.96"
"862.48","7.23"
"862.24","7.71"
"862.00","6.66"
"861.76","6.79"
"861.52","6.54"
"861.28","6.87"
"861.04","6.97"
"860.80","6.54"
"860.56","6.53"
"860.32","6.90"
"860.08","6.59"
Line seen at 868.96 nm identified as Mg II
